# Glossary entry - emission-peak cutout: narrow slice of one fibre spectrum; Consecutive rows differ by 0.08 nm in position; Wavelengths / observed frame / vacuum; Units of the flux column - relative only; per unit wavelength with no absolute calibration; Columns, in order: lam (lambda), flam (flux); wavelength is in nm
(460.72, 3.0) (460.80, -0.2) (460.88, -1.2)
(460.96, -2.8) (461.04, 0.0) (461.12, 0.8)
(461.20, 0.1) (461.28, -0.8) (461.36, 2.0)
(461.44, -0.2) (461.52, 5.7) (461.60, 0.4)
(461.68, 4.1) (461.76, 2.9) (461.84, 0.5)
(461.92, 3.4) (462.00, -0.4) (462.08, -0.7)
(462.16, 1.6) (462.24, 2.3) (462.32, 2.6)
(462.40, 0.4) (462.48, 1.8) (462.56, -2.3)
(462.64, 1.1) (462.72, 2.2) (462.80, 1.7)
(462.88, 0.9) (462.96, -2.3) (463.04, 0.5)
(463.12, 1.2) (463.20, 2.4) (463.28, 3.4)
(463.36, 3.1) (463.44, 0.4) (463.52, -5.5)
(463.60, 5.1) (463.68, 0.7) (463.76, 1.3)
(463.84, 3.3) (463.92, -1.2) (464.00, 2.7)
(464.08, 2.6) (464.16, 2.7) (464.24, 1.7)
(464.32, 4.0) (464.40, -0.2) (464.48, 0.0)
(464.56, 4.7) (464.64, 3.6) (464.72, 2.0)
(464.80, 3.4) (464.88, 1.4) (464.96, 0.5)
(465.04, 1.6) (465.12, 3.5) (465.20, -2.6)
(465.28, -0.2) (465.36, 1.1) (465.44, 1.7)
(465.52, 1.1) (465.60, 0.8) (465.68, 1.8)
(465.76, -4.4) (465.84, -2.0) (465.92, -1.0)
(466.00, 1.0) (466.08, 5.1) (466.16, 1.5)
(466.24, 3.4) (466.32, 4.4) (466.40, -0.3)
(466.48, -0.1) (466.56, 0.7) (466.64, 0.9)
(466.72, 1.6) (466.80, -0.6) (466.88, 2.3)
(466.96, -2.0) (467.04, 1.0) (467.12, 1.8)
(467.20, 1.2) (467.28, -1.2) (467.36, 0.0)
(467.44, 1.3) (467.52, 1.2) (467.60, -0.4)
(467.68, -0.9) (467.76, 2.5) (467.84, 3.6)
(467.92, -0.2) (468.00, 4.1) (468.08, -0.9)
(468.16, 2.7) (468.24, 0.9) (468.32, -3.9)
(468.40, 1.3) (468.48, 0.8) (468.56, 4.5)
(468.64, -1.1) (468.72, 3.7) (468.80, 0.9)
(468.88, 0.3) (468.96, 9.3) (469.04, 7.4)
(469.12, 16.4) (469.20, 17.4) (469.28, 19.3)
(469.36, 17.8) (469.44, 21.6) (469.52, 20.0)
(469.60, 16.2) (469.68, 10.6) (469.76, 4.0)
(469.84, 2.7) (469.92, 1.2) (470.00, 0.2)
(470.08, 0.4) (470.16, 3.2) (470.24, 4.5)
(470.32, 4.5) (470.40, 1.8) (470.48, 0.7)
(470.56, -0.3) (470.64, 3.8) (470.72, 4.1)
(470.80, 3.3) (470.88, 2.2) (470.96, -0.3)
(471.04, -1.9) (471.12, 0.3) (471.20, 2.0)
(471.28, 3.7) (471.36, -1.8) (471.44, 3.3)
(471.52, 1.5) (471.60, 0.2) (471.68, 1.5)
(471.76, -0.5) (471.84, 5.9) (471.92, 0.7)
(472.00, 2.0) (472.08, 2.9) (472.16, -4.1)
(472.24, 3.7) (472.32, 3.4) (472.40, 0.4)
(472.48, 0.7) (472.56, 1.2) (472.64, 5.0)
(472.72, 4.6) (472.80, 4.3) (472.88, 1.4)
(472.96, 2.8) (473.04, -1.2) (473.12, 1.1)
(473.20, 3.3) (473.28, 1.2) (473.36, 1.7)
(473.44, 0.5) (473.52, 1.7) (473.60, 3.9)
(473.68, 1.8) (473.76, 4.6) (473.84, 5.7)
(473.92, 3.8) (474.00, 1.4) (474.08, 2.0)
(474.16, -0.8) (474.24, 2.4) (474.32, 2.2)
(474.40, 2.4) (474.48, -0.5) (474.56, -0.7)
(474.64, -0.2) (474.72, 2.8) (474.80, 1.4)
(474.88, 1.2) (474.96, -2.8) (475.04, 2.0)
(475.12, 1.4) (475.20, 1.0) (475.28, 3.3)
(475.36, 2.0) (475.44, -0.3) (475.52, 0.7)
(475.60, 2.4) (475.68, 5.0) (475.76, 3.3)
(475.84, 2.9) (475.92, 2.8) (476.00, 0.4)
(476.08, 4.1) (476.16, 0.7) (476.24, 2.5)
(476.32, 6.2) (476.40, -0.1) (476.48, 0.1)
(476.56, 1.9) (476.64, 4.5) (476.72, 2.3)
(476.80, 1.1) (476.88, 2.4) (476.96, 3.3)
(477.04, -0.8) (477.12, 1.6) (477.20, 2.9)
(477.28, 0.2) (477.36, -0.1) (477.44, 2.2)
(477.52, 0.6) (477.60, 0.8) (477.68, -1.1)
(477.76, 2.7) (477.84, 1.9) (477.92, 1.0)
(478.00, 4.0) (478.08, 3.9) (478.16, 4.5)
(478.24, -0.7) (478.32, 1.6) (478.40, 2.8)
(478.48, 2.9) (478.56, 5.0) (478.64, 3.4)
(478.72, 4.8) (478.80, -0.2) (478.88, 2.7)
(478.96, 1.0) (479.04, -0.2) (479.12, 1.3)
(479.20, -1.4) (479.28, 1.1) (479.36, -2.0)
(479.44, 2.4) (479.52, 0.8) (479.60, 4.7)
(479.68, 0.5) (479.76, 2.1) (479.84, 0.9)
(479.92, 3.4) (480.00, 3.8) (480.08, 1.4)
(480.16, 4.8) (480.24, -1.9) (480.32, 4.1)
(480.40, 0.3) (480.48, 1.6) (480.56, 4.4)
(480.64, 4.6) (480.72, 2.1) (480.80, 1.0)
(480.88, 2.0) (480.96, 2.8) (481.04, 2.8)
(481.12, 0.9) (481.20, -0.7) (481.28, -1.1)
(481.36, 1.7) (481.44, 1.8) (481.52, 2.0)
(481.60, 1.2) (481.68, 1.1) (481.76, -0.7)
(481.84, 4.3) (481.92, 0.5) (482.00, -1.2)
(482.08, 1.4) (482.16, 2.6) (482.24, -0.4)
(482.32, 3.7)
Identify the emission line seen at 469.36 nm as [O II] 3727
